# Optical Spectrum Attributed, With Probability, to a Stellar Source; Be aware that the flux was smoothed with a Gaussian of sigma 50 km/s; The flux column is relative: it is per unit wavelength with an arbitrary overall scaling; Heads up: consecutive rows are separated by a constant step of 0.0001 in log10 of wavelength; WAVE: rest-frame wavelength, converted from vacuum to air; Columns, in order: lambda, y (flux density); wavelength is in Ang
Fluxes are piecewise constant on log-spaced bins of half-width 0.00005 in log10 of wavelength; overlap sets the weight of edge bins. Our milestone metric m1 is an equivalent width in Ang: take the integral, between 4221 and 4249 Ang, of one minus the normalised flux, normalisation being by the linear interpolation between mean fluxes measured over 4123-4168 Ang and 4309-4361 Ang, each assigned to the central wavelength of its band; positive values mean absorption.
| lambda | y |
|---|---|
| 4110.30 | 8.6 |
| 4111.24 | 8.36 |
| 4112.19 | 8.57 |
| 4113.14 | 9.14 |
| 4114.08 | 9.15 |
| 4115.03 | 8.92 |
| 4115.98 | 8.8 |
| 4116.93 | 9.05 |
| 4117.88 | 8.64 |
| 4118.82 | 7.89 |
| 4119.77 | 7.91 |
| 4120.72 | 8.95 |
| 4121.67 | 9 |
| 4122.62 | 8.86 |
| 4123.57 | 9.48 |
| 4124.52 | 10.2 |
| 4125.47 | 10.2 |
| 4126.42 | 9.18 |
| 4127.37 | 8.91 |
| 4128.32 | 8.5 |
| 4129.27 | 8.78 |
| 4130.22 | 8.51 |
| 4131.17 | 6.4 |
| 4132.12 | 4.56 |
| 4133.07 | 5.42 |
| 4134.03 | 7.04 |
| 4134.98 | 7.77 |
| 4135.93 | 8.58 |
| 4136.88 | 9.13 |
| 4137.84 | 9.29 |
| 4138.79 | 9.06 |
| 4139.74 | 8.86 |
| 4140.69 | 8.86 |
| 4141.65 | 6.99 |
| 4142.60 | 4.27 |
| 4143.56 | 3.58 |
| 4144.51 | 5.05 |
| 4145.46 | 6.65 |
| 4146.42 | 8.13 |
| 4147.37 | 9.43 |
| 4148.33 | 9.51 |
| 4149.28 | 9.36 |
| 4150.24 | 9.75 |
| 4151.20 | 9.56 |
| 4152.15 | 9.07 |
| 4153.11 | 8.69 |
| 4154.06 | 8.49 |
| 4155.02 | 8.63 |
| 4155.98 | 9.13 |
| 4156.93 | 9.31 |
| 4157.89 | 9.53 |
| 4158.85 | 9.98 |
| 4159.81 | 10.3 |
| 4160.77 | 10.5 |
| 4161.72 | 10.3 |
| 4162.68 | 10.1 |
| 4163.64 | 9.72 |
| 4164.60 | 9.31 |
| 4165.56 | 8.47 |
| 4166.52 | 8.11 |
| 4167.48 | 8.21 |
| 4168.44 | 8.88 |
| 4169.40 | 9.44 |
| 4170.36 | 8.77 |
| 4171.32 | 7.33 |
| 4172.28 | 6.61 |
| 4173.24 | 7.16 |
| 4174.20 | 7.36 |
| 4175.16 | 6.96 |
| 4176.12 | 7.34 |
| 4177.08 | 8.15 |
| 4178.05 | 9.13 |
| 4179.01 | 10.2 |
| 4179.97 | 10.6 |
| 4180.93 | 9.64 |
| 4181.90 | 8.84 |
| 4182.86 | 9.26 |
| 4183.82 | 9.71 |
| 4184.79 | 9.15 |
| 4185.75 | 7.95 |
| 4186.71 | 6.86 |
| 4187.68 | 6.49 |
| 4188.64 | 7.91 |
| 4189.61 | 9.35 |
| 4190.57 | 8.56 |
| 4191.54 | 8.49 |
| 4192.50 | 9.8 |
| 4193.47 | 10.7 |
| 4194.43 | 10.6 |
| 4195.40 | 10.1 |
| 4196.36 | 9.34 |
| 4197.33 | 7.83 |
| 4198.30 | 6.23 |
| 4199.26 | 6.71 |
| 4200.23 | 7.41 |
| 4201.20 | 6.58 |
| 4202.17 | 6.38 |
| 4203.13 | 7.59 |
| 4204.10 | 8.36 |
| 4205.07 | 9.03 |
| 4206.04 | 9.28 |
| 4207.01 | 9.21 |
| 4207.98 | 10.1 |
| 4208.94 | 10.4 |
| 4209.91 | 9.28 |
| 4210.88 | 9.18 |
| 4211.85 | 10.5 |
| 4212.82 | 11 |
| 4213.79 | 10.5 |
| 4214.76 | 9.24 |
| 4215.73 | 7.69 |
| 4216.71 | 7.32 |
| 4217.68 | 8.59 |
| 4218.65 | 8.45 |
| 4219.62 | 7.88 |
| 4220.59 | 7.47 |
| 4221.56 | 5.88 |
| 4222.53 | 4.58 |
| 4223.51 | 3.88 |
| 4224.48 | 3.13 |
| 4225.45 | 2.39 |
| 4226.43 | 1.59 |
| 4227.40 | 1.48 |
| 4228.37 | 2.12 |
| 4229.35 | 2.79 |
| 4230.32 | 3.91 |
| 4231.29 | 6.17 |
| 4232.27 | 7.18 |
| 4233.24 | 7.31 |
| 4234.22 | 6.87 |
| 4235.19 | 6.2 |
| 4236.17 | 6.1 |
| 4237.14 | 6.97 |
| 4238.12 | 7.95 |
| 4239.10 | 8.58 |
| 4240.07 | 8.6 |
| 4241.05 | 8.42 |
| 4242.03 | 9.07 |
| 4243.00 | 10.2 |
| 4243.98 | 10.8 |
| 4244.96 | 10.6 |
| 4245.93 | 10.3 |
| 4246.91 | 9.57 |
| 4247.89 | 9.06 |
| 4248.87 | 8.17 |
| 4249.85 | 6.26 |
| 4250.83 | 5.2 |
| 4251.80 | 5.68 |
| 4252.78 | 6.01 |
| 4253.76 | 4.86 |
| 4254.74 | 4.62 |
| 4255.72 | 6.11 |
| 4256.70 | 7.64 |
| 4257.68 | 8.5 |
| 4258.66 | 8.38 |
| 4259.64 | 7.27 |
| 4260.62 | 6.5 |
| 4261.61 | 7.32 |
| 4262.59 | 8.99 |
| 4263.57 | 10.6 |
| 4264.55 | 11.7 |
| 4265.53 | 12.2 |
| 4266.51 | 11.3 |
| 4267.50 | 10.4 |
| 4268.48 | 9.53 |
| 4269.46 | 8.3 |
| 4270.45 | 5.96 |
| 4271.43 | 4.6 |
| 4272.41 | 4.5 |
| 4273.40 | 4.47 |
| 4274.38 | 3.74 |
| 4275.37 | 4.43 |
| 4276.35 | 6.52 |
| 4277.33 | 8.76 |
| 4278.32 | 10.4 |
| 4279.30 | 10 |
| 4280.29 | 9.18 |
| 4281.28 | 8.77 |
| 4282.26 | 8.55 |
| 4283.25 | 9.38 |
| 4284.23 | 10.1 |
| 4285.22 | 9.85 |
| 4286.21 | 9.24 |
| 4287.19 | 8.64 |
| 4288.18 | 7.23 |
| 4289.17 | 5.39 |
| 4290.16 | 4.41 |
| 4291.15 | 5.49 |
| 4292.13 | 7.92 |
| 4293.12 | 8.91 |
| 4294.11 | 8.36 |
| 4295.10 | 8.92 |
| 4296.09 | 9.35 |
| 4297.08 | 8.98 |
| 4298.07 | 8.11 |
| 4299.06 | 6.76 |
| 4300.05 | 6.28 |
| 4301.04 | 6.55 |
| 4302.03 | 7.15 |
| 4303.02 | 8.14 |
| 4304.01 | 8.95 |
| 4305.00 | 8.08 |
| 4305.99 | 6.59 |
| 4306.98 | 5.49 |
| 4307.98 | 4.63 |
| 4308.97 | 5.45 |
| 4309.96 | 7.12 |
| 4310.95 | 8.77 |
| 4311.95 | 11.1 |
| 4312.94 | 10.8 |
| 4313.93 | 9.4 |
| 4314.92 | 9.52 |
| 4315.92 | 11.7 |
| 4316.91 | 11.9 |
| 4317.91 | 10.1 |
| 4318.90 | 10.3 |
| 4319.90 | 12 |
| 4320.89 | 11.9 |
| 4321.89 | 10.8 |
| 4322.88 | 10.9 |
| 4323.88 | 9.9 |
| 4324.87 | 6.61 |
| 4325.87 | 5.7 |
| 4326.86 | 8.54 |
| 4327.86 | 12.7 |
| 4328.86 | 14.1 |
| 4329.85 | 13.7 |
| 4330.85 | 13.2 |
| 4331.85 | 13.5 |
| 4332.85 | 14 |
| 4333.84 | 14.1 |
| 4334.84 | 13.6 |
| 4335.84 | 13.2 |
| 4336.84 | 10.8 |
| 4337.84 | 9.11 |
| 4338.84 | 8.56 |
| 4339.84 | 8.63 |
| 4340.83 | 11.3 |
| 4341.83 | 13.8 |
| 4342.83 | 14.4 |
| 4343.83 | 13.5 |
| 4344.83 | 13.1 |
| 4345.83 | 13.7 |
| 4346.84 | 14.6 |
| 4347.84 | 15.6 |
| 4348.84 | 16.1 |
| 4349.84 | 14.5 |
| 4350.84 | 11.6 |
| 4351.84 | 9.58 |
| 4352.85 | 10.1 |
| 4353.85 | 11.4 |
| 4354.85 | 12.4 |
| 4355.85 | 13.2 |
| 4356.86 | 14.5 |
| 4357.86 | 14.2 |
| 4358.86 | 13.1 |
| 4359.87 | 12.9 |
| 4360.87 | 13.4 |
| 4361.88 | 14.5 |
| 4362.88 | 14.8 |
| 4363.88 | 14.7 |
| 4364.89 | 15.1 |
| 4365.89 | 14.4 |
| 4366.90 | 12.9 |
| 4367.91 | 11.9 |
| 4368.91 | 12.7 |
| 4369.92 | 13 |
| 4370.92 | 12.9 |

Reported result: 9.8 Ang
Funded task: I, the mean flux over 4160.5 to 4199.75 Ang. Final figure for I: 8.68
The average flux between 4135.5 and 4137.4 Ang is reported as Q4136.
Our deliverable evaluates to 8.85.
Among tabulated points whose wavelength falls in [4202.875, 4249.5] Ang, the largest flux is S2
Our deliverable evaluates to 11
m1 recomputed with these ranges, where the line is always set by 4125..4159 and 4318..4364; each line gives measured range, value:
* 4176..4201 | 1.1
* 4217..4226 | 3.7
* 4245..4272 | 6.6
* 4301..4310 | 3.7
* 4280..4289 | 1.8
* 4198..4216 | 1.5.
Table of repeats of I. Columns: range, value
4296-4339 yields 9.75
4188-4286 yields 7.74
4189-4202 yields 8.53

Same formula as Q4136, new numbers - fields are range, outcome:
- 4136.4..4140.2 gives 9.09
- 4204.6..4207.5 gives 9.16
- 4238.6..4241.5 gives 8.53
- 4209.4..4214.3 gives 10.1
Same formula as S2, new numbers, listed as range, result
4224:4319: 12.2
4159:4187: 10.6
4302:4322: 12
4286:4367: 16.1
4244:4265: 11.7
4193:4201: 10.7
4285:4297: 9.85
